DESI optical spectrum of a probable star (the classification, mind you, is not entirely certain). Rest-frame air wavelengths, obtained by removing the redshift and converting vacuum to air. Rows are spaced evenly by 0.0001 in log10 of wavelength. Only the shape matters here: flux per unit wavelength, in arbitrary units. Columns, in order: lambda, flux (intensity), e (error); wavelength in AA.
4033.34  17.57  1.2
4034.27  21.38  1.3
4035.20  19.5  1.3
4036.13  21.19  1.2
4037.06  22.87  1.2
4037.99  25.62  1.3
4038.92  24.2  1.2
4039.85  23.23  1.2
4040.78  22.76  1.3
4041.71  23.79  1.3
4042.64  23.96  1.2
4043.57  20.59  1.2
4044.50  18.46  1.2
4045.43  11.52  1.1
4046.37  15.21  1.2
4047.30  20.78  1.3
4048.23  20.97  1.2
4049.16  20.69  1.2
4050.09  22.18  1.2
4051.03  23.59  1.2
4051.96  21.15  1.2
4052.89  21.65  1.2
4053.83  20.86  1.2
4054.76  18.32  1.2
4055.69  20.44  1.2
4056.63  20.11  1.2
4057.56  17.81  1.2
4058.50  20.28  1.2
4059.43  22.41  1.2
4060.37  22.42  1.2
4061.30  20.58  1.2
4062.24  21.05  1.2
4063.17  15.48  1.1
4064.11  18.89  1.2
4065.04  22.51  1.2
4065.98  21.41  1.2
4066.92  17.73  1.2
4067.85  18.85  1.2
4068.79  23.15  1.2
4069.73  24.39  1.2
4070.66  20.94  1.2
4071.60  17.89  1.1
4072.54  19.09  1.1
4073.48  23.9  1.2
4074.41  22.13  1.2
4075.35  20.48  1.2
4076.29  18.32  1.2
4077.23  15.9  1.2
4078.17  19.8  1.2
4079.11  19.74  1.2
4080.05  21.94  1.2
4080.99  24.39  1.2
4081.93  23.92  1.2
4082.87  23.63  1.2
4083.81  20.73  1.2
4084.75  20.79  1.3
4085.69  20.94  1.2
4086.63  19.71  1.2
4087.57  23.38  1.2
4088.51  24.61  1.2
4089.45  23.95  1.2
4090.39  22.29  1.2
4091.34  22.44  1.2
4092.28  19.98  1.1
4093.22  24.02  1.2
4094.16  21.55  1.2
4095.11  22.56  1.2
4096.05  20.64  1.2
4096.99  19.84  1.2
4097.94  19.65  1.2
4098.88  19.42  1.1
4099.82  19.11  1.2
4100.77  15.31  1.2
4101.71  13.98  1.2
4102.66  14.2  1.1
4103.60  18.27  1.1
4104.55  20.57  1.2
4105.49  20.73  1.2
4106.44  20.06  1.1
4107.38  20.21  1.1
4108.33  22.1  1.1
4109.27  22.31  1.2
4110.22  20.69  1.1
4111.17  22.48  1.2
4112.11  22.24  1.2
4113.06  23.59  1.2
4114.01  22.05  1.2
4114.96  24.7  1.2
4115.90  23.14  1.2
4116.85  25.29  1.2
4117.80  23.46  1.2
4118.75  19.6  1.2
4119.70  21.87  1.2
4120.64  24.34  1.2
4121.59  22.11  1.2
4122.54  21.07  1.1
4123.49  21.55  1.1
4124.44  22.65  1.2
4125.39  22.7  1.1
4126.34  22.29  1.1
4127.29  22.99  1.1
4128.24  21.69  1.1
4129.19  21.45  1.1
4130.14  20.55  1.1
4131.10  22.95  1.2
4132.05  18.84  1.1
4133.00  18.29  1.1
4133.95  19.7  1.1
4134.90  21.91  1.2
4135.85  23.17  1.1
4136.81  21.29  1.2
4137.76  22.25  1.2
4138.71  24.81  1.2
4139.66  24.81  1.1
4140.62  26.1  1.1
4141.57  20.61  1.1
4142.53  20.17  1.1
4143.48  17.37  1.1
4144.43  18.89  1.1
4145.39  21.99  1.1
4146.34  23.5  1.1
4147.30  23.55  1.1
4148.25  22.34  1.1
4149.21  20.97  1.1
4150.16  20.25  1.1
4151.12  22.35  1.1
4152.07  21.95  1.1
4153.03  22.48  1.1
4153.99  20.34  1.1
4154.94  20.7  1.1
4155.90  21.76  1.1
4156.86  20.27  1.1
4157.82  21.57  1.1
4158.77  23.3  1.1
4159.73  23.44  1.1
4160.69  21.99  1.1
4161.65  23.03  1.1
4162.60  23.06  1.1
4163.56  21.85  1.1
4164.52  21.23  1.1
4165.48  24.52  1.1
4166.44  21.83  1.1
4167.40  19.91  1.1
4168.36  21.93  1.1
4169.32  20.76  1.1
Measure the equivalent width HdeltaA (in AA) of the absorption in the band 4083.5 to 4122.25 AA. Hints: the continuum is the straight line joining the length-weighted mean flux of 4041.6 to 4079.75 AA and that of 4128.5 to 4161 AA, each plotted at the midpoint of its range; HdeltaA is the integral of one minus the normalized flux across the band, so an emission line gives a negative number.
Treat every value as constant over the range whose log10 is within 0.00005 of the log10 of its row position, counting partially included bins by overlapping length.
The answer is -0.50 AA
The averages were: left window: 20.2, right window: 21.6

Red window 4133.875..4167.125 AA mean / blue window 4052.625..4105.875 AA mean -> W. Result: 1.07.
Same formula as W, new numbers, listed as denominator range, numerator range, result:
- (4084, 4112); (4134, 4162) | 1.07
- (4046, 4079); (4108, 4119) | 1.12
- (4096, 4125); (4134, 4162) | 1.05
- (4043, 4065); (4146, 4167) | 1.11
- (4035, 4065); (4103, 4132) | 1.06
